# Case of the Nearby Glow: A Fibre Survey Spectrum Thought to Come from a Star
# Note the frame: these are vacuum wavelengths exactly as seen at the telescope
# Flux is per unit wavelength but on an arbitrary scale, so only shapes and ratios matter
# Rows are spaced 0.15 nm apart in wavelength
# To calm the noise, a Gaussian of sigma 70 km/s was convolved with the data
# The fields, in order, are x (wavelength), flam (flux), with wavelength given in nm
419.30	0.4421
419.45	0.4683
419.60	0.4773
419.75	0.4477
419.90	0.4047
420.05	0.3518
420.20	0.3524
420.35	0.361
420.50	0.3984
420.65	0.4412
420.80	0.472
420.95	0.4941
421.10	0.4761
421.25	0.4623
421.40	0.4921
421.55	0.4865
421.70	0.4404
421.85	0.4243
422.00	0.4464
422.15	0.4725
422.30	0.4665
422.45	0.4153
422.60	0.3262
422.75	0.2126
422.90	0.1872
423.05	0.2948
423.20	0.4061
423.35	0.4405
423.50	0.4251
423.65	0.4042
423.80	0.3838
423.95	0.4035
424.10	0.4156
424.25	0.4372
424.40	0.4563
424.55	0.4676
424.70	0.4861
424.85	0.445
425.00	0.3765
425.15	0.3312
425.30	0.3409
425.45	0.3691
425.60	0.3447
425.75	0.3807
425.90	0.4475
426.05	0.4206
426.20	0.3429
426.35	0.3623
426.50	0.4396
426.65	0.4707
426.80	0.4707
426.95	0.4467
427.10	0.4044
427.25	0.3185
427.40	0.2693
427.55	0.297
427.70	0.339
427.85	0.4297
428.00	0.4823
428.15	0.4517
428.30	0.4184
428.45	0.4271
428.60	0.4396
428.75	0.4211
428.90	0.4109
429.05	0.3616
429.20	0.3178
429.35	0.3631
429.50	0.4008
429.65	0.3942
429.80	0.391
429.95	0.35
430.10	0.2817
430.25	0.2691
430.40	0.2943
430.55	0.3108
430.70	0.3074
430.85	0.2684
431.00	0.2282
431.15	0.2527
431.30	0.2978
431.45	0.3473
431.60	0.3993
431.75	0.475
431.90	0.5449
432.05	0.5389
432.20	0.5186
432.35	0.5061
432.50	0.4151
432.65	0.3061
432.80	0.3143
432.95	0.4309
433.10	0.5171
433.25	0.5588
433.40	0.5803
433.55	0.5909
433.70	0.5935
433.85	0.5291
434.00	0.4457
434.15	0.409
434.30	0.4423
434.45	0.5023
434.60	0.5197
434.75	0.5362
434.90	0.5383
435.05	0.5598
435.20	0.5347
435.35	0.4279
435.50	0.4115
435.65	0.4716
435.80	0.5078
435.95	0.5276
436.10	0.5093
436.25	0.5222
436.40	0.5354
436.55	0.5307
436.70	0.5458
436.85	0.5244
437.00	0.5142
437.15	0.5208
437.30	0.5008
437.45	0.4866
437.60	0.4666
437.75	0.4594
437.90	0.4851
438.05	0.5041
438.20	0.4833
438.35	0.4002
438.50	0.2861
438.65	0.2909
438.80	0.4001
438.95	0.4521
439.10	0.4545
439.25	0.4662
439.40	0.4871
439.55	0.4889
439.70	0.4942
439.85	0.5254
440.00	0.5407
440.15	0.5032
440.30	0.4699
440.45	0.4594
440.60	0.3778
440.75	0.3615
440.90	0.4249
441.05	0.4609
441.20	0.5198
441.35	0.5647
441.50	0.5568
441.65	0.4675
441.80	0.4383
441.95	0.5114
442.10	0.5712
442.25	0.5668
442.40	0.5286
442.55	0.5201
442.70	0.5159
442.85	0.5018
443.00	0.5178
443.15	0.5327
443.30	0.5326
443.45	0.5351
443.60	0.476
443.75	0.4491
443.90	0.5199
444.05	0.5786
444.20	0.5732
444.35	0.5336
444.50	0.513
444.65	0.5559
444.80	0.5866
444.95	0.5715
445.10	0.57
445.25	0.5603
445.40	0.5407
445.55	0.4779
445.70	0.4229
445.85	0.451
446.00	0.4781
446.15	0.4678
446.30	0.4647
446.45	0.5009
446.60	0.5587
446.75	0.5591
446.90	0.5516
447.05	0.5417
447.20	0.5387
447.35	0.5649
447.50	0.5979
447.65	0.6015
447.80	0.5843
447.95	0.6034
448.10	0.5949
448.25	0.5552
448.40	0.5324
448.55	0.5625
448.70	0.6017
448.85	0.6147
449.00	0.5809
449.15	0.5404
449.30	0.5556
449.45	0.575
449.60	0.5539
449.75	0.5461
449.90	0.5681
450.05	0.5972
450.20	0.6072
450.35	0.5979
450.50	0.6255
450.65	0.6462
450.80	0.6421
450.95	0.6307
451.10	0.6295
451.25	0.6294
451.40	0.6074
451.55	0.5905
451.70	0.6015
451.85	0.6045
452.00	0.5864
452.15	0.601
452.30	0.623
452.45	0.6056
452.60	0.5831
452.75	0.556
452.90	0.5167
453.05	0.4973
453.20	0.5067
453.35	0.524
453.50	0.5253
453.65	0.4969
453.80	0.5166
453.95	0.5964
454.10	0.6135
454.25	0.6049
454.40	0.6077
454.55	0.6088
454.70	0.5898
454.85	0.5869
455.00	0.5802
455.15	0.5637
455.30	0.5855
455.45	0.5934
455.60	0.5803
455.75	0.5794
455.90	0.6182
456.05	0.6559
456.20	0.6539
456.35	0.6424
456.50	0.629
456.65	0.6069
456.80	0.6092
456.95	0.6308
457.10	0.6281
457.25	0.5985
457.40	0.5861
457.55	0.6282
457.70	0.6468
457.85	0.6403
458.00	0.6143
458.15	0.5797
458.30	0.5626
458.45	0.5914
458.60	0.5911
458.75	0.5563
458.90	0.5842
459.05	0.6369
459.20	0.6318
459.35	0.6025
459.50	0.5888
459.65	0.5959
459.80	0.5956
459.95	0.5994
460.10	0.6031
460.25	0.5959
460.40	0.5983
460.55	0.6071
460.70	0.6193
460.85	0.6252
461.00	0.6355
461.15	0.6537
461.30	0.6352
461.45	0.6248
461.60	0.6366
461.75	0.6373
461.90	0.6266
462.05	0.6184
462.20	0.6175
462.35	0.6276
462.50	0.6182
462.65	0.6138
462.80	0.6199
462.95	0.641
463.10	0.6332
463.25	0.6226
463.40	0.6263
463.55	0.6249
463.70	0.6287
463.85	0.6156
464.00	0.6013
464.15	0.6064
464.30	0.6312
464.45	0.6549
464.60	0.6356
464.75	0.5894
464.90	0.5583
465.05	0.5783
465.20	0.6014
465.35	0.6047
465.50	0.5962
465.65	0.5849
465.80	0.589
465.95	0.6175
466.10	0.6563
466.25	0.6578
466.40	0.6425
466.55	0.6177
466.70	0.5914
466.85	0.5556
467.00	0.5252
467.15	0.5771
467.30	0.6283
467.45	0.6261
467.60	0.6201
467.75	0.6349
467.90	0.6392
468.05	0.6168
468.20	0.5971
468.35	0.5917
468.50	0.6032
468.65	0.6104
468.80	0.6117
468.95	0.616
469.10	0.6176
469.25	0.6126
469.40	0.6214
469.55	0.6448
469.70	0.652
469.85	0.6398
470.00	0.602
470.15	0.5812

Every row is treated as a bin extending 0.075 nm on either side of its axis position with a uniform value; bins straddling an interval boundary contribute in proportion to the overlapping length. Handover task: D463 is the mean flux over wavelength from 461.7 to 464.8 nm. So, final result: 0.624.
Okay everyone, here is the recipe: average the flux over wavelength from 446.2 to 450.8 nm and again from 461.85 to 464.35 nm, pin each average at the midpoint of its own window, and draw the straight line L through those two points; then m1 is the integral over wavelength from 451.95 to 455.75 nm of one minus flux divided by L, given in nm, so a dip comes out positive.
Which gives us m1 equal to 0.13 nm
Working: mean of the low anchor 0.571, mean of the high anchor 0.622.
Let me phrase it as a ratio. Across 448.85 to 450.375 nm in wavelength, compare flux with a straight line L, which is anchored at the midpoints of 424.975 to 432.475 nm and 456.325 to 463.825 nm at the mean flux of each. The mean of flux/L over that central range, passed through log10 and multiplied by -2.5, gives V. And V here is -0.07 mag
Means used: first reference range 0.382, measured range 0.573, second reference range 0.615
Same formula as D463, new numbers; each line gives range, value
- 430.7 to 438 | 0.47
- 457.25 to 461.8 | 0.61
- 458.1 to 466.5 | 0.613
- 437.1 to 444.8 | 0.488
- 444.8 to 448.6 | 0.539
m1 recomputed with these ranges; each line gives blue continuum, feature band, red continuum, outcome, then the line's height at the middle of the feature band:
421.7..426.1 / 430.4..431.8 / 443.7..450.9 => 0.403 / 0.444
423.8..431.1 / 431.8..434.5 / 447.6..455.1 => -0.357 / 0.429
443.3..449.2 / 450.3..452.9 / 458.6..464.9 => -0.183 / 0.567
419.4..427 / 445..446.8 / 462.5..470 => 0.047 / 0.518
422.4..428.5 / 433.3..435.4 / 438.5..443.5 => -0.350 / 0.443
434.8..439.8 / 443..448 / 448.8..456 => 0.029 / 0.536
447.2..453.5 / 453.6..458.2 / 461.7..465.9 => -0.056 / 0.596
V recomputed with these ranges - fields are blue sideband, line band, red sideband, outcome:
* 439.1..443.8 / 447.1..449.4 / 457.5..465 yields -0.08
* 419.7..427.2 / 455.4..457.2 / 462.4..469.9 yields -0.10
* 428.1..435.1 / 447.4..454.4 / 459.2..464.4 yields -0.07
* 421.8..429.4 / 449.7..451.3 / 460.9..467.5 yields -0.14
